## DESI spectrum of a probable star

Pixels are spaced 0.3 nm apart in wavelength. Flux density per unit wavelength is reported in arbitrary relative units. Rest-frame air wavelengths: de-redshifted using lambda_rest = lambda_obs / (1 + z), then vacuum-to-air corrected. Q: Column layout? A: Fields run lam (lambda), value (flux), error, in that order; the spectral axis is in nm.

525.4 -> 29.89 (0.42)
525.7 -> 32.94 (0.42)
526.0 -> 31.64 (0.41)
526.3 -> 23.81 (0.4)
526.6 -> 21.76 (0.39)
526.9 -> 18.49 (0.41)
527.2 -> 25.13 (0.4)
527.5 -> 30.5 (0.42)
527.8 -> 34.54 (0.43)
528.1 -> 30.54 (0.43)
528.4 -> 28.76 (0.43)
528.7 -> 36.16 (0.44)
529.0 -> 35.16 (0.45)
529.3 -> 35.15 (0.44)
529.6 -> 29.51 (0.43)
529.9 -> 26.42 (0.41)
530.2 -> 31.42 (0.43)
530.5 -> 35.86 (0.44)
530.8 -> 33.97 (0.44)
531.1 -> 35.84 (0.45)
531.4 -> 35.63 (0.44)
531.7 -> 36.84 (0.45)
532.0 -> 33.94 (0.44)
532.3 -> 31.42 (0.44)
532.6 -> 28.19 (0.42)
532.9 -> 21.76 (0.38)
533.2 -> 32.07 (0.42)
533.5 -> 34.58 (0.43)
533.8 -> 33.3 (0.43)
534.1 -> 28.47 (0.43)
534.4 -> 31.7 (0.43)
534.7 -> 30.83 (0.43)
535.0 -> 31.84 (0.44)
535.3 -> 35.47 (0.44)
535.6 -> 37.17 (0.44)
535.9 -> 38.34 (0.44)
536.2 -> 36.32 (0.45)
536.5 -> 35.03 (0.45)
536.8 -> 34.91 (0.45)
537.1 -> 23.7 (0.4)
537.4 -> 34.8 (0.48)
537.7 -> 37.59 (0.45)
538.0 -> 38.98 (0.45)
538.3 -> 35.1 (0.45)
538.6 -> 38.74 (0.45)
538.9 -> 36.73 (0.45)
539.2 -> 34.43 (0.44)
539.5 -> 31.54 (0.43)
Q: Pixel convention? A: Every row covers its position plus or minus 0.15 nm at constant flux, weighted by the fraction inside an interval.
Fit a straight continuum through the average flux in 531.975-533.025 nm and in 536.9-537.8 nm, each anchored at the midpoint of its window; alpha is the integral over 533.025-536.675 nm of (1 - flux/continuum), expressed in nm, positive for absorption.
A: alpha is -0.43 nm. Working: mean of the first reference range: 28.4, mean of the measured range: 33.7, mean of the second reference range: 31.9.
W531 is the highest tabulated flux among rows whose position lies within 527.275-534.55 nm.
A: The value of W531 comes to 36.84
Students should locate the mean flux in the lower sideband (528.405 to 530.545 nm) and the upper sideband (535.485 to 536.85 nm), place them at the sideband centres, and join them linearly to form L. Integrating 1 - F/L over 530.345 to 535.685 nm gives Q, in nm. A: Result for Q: 0.28 nm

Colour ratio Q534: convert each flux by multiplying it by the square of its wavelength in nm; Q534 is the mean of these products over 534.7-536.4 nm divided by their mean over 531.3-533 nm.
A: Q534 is 1.1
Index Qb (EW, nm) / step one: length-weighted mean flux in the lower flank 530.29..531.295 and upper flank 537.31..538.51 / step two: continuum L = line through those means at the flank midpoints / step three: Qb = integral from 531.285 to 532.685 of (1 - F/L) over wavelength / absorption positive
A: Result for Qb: 0.08 nm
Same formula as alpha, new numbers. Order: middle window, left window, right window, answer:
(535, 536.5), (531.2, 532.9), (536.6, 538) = -0.136 nm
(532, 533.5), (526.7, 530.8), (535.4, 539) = 0.156 nm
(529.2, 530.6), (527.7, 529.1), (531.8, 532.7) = 0.044 nm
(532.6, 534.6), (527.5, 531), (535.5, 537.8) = 0.212 nm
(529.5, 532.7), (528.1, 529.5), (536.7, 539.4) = 0.091 nm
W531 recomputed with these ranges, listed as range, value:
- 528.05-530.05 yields 36.16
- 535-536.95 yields 38.34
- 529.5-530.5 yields 35.86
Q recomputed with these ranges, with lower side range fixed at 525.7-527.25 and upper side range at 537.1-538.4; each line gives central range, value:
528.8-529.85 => -0.20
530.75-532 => -0.26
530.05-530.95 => -0.16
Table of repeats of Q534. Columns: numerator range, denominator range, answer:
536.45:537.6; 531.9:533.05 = 1.14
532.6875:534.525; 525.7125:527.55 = 1.22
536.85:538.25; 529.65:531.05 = 1.09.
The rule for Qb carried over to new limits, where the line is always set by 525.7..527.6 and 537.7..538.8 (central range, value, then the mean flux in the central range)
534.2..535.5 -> 0.06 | 32.5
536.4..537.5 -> 0.13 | 31.9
